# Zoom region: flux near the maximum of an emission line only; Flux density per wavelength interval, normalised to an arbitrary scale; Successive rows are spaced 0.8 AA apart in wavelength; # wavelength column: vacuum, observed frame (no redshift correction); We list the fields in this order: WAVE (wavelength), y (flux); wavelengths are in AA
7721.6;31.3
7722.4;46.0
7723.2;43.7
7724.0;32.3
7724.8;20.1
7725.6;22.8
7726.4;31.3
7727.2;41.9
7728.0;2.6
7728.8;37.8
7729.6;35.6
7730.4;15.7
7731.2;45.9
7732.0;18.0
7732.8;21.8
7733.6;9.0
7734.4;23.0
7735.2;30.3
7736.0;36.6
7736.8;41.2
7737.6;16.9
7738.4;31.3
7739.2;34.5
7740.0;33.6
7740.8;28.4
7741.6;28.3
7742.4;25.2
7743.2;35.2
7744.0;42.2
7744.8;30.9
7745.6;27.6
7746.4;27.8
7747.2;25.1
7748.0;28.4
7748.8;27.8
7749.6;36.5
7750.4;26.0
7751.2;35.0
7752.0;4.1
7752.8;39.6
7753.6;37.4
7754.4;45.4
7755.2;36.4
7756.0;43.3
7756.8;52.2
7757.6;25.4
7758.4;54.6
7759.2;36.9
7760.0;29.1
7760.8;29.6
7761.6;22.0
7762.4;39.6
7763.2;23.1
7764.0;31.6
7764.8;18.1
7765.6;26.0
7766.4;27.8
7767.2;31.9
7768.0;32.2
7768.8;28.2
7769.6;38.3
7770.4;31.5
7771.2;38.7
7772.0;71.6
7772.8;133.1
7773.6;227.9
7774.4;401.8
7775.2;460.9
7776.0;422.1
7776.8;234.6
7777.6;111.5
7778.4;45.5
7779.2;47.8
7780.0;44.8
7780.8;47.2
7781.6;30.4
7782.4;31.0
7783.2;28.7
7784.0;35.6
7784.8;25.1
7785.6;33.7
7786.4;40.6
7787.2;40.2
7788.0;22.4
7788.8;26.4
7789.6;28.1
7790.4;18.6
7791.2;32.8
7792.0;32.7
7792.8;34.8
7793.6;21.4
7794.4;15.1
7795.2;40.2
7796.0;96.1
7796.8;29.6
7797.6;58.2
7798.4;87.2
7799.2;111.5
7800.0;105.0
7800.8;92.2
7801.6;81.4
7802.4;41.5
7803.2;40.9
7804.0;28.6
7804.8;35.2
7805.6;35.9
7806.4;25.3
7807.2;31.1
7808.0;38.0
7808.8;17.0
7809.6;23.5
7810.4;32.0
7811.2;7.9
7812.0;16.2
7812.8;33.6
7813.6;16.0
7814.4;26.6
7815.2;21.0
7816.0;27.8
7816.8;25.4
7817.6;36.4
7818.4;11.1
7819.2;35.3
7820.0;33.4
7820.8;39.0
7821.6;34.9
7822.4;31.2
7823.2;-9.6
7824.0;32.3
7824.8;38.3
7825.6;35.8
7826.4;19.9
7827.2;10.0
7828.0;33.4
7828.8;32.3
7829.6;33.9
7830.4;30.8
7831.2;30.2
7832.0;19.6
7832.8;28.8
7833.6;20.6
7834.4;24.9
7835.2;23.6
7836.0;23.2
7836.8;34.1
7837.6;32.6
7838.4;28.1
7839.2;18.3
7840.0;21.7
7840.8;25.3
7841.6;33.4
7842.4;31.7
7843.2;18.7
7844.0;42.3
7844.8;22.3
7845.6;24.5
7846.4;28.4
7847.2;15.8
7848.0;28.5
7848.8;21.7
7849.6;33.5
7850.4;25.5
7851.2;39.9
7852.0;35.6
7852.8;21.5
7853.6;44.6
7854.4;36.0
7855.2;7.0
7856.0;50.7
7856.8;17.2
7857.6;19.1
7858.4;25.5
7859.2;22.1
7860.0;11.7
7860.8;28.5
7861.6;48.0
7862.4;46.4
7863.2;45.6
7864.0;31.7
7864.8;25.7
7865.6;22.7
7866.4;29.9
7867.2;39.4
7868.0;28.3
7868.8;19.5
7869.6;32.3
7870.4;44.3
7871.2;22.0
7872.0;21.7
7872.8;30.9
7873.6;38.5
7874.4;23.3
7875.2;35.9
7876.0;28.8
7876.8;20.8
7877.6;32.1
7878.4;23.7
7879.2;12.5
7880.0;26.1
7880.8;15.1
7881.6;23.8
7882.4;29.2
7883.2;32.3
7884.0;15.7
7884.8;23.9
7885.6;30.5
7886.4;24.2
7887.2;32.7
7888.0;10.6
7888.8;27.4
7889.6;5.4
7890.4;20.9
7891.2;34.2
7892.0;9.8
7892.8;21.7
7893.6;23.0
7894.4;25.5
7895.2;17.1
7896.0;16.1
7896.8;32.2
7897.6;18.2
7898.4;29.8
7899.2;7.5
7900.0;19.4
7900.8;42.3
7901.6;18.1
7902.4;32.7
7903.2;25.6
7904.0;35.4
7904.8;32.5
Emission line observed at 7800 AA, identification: [N II]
